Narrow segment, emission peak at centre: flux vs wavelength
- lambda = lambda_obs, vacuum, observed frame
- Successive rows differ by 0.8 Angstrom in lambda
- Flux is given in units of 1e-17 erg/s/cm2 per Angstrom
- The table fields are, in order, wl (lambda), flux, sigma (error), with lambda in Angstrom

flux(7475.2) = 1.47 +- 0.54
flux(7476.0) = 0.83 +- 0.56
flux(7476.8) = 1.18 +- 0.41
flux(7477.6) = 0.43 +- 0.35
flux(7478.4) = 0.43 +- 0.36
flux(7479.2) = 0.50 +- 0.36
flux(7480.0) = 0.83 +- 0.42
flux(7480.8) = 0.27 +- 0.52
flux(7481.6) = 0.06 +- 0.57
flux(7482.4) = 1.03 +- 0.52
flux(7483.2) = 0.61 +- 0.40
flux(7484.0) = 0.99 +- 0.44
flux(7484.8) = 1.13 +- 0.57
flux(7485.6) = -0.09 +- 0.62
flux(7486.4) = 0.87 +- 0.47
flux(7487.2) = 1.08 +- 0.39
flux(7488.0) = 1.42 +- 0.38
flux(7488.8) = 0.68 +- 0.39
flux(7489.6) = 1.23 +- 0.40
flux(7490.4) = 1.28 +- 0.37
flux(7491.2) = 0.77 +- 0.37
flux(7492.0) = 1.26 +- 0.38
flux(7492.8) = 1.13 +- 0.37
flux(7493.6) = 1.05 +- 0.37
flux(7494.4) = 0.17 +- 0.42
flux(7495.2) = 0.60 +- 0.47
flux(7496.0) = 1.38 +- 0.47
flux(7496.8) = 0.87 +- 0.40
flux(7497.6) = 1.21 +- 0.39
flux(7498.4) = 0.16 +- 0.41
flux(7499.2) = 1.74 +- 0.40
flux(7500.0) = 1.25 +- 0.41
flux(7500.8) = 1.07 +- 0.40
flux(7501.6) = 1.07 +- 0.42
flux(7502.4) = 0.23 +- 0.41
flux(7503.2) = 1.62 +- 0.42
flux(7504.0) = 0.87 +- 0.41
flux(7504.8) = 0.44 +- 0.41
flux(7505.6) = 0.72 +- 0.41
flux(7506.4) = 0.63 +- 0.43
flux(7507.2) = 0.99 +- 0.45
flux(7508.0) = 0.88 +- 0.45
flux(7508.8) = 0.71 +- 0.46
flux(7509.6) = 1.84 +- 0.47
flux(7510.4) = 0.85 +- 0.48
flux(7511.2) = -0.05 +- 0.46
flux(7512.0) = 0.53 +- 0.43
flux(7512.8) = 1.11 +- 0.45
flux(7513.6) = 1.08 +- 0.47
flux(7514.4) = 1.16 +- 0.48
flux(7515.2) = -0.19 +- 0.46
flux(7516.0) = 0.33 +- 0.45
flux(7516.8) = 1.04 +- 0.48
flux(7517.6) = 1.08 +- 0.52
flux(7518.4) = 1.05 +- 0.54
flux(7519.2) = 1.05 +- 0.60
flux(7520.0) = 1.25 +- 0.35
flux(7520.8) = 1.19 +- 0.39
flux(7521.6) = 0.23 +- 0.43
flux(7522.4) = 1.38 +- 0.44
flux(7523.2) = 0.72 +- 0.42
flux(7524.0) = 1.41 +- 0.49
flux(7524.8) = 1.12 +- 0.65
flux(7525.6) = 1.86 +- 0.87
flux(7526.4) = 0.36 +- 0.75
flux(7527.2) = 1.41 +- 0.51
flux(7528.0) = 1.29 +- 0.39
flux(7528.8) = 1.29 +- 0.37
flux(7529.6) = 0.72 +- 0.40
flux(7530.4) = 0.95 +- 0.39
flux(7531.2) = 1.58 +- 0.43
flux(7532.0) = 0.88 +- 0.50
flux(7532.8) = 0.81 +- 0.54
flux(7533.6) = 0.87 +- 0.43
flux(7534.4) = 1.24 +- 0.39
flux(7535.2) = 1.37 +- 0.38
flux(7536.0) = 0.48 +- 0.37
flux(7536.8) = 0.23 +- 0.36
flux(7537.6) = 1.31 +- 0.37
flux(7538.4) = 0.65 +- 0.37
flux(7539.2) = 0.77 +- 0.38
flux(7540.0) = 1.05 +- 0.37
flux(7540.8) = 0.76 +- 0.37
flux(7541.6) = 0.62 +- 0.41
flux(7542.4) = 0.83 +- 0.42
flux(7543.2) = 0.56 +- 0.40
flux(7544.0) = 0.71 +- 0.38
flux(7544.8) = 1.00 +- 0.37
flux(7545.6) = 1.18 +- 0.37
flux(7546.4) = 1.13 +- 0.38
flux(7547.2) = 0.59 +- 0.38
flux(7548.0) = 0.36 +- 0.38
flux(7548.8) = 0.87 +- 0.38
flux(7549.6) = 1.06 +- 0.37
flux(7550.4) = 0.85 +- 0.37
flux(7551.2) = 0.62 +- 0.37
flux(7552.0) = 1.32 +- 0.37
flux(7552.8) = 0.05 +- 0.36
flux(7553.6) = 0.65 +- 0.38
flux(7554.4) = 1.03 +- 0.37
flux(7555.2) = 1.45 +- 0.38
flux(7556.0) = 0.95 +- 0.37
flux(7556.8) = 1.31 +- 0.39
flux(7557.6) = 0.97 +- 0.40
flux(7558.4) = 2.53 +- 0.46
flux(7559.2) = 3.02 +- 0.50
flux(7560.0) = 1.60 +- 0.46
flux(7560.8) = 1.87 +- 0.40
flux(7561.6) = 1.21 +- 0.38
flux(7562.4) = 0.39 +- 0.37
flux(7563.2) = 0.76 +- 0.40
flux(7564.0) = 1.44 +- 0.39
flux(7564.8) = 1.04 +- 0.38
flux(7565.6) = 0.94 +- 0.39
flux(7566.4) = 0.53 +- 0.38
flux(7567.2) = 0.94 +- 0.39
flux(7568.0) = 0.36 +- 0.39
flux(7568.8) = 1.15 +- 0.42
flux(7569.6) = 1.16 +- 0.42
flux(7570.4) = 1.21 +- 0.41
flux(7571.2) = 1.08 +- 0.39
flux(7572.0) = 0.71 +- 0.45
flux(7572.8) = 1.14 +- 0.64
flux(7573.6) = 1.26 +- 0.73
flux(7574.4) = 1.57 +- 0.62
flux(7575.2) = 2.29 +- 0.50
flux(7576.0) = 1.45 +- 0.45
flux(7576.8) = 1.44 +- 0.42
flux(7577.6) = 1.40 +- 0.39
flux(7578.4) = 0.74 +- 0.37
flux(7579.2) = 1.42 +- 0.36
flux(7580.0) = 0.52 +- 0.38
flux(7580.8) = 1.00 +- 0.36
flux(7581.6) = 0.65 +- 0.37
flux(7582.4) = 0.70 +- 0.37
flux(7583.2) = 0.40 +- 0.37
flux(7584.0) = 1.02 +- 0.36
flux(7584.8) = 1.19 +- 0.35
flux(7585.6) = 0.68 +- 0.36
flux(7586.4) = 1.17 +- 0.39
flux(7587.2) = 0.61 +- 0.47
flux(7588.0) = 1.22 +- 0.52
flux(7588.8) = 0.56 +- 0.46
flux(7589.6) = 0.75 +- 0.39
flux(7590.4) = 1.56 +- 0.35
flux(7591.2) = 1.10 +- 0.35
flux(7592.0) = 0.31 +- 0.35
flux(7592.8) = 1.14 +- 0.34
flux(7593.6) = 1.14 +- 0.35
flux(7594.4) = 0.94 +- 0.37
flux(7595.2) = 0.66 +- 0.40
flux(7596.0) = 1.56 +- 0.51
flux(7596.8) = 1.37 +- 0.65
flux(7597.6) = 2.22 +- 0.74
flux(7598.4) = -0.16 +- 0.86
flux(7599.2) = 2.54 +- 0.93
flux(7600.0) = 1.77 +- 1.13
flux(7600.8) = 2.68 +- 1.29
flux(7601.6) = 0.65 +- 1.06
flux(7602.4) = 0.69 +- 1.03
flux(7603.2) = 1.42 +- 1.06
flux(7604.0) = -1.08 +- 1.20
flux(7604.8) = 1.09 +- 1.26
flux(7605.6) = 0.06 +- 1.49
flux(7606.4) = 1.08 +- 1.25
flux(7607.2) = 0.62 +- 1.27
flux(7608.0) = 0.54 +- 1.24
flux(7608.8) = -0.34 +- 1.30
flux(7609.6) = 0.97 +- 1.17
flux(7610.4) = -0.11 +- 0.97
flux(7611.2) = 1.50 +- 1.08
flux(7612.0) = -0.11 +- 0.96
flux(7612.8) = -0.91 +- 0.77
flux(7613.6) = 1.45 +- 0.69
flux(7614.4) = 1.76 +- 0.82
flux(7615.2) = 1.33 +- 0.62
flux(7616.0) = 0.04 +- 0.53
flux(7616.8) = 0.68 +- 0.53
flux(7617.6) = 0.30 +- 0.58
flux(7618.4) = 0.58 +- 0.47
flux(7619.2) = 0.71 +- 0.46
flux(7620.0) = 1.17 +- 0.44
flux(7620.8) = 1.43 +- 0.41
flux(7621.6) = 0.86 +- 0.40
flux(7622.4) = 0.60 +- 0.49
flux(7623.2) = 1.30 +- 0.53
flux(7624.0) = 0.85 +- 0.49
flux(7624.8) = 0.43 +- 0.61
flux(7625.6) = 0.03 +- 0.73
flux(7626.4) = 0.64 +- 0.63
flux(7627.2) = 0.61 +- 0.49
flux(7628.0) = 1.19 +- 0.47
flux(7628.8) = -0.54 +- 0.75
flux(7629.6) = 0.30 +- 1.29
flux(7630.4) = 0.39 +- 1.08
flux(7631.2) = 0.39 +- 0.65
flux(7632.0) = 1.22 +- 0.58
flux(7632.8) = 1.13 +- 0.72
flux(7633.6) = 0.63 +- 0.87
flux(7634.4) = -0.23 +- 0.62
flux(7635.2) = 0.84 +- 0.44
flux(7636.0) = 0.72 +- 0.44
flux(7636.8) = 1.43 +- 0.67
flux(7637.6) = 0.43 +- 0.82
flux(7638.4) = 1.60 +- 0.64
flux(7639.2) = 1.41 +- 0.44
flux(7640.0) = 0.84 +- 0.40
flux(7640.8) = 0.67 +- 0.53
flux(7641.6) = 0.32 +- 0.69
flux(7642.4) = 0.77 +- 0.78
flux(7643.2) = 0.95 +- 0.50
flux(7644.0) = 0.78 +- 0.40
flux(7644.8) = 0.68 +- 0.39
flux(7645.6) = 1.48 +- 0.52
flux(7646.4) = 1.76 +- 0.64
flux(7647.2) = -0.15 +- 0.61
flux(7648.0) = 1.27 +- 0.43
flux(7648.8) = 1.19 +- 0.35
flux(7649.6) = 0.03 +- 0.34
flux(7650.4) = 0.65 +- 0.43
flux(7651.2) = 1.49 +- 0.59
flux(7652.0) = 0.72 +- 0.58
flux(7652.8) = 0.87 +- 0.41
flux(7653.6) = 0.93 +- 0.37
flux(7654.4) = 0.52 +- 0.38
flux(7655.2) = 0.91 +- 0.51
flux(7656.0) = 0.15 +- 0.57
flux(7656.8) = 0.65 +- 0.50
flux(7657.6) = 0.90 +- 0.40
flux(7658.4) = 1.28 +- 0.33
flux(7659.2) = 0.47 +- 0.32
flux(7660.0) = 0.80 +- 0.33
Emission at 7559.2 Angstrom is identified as [S II] 6716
